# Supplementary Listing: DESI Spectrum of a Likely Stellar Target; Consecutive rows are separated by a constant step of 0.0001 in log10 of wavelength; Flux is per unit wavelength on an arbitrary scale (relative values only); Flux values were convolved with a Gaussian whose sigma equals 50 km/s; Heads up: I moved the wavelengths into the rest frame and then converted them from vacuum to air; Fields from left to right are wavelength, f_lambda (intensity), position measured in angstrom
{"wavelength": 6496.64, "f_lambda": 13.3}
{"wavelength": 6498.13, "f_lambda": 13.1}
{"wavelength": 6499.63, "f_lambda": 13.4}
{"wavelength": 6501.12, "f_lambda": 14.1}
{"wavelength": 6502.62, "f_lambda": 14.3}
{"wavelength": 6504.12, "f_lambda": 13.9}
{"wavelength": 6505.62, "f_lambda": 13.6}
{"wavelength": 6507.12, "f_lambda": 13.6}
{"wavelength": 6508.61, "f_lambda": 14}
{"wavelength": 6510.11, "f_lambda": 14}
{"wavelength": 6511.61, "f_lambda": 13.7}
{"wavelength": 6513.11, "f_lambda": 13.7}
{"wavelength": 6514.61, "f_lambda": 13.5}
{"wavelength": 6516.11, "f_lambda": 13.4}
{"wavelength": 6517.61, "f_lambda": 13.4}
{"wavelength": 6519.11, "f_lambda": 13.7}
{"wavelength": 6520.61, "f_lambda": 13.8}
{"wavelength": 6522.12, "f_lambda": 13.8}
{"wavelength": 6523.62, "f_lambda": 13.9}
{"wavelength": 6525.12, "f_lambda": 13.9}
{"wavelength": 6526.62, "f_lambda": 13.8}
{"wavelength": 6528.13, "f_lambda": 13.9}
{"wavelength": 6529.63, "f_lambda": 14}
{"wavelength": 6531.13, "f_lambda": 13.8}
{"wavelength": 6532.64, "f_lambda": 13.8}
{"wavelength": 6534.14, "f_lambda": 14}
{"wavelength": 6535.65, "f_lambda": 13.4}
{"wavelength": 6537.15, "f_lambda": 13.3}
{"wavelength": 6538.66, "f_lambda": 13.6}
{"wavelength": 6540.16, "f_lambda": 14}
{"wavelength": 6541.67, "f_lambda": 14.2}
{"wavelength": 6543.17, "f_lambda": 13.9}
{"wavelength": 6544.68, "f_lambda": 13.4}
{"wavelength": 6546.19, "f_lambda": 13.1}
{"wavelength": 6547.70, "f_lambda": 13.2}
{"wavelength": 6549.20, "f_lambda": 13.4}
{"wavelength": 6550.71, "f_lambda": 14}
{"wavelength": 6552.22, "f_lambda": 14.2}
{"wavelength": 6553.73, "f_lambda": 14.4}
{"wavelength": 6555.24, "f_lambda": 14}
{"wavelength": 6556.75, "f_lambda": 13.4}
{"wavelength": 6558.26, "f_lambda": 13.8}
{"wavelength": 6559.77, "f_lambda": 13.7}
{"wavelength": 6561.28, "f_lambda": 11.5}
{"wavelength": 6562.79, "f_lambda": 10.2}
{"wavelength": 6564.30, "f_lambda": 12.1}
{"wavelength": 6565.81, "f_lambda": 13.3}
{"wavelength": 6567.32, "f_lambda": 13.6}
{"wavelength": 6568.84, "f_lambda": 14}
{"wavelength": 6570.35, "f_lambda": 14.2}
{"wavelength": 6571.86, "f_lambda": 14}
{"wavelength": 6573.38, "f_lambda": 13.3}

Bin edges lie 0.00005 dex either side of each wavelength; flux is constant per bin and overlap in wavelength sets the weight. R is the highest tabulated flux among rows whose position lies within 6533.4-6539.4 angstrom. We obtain 14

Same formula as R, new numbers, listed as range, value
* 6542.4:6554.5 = 14.4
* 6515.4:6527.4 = 13.9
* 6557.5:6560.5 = 13.8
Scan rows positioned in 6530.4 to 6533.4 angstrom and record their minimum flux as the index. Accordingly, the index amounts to 13.8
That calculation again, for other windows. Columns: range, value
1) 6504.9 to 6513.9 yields 13.6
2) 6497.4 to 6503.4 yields 13.1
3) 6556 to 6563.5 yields 10.2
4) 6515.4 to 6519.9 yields 13.4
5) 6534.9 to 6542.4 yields 13.3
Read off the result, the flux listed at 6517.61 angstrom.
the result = 13.4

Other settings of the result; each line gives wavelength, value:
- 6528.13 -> 13.9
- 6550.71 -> 14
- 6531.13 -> 13.8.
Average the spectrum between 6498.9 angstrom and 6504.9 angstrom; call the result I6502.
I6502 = 13.9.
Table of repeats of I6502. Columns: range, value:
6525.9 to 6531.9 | 13.9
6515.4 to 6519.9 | 13.5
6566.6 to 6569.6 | 13.8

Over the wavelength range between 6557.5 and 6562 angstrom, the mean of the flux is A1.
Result 13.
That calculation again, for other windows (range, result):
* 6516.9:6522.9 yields 13.7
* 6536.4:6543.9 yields 13.8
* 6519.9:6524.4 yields 13.8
